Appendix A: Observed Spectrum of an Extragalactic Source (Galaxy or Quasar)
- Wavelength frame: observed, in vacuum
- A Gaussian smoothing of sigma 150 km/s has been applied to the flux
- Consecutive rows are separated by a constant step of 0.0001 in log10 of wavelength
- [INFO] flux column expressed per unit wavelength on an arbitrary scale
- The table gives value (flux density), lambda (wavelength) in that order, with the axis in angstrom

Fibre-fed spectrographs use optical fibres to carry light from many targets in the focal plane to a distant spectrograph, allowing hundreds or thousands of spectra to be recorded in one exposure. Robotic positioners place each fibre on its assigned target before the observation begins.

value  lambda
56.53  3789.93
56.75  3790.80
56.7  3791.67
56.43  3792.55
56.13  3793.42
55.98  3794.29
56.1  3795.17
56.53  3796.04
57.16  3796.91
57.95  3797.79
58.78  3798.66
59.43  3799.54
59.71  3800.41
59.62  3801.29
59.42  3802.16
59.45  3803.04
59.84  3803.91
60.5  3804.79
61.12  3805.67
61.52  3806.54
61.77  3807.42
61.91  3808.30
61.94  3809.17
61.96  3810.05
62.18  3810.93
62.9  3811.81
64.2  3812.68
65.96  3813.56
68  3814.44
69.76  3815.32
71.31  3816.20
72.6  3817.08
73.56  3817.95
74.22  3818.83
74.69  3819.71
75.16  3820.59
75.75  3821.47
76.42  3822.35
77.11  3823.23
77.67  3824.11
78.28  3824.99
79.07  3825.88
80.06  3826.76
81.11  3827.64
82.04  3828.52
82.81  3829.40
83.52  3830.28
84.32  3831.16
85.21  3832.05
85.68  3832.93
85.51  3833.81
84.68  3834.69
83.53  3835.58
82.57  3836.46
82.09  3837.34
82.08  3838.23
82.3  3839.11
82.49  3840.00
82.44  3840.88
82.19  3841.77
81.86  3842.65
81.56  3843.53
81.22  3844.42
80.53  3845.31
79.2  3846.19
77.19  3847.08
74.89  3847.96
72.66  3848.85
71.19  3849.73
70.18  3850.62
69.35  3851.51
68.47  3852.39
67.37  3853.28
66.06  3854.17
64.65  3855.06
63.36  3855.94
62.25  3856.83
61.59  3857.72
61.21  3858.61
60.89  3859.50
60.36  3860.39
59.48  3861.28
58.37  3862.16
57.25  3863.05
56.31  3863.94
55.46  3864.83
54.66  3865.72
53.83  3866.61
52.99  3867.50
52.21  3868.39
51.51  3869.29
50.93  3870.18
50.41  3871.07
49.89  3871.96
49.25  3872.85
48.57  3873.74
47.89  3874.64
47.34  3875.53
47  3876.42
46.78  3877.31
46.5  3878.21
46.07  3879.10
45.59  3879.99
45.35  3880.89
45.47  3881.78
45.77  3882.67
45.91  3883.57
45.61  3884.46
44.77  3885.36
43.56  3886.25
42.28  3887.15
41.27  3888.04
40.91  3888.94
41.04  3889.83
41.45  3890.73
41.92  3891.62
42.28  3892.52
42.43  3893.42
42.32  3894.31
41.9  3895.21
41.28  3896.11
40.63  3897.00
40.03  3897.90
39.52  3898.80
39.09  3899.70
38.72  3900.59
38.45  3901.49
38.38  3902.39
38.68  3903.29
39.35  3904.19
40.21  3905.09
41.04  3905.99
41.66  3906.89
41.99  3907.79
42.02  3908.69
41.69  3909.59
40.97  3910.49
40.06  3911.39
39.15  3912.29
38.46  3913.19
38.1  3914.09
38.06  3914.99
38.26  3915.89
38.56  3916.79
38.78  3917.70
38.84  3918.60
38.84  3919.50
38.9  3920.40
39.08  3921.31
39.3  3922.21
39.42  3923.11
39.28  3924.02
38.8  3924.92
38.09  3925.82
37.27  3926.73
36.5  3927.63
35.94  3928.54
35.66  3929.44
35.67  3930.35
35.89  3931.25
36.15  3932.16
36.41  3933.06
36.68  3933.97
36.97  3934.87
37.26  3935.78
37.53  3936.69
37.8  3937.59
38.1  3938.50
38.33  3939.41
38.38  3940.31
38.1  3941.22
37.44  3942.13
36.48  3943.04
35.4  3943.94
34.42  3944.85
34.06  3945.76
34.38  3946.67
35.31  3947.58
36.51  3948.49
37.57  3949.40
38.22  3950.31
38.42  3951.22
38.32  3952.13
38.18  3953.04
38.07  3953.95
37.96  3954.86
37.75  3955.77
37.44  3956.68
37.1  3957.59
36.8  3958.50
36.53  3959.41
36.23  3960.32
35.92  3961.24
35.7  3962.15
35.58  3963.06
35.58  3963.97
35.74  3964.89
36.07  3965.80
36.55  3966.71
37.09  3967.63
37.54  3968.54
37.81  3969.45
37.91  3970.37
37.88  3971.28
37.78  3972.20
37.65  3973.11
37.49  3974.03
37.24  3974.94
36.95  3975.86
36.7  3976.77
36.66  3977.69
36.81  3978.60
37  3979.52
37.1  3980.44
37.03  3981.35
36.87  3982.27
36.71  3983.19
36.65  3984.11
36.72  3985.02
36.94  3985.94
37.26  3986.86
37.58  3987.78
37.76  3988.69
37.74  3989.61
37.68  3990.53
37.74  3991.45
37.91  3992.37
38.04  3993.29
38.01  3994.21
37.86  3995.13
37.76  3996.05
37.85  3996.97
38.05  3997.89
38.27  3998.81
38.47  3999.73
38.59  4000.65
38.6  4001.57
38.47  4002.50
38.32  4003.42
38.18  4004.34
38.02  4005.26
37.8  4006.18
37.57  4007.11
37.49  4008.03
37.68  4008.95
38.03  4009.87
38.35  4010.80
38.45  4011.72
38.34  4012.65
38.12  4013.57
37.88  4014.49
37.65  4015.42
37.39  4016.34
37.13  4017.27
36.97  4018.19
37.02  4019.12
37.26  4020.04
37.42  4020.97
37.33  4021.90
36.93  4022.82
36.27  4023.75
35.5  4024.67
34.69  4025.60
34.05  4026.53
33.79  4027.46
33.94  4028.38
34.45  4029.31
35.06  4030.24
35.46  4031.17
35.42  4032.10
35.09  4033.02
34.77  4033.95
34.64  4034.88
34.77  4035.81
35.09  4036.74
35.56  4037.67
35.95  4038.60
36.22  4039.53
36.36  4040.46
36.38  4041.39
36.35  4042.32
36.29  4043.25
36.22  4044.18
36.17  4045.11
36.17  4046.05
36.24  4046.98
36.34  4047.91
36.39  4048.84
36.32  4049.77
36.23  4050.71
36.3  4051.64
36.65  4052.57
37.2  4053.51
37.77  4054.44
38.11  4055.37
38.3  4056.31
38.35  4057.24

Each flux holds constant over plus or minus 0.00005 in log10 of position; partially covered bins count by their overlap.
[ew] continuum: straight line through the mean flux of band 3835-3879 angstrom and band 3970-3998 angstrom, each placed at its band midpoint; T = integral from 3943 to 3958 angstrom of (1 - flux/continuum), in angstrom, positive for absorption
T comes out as 2.6 angstrom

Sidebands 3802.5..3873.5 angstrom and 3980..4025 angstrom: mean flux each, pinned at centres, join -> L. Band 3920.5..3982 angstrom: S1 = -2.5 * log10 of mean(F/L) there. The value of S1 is 0.27 mag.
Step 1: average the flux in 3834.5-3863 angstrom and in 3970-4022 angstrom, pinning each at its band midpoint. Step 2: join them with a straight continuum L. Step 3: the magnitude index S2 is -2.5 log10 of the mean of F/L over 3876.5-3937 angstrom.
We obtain 0.41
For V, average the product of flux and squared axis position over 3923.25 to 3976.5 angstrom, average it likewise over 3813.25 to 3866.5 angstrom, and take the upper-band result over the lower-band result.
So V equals 0.53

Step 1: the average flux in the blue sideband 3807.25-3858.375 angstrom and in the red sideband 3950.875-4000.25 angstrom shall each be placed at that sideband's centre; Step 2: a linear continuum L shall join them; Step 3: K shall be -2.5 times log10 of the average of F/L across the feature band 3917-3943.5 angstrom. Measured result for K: 0.288 mag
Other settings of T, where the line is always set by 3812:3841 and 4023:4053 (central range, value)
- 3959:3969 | 2.8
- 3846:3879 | 5.7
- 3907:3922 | 5.2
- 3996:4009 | 1.4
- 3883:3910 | 9.6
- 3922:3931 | 3.2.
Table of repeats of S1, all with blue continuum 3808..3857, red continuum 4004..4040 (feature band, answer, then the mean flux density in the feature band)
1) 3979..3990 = 0.19 mag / 37.1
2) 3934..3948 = 0.40 mag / 36.7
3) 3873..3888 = 0.39 mag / 45.8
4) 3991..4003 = 0.09 mag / 38.1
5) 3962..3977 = 0.27 mag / 36.9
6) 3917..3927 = 0.42 mag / 38.8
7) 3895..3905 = 0.48 mag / 39.6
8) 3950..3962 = 0.31 mag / 37.4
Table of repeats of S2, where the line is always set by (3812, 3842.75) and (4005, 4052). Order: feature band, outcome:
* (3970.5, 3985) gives 0.26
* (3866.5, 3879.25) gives 0.36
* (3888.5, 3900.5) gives 0.49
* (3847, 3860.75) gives 0.10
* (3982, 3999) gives 0.18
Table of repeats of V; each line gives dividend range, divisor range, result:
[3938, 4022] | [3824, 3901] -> 0.65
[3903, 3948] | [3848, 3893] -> 0.74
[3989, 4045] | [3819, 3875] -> 0.57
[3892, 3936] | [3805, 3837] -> 0.55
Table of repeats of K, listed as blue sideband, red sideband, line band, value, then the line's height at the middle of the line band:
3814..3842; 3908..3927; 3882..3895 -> 0.21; 52.2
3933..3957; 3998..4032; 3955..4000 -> 0.00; 37.1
